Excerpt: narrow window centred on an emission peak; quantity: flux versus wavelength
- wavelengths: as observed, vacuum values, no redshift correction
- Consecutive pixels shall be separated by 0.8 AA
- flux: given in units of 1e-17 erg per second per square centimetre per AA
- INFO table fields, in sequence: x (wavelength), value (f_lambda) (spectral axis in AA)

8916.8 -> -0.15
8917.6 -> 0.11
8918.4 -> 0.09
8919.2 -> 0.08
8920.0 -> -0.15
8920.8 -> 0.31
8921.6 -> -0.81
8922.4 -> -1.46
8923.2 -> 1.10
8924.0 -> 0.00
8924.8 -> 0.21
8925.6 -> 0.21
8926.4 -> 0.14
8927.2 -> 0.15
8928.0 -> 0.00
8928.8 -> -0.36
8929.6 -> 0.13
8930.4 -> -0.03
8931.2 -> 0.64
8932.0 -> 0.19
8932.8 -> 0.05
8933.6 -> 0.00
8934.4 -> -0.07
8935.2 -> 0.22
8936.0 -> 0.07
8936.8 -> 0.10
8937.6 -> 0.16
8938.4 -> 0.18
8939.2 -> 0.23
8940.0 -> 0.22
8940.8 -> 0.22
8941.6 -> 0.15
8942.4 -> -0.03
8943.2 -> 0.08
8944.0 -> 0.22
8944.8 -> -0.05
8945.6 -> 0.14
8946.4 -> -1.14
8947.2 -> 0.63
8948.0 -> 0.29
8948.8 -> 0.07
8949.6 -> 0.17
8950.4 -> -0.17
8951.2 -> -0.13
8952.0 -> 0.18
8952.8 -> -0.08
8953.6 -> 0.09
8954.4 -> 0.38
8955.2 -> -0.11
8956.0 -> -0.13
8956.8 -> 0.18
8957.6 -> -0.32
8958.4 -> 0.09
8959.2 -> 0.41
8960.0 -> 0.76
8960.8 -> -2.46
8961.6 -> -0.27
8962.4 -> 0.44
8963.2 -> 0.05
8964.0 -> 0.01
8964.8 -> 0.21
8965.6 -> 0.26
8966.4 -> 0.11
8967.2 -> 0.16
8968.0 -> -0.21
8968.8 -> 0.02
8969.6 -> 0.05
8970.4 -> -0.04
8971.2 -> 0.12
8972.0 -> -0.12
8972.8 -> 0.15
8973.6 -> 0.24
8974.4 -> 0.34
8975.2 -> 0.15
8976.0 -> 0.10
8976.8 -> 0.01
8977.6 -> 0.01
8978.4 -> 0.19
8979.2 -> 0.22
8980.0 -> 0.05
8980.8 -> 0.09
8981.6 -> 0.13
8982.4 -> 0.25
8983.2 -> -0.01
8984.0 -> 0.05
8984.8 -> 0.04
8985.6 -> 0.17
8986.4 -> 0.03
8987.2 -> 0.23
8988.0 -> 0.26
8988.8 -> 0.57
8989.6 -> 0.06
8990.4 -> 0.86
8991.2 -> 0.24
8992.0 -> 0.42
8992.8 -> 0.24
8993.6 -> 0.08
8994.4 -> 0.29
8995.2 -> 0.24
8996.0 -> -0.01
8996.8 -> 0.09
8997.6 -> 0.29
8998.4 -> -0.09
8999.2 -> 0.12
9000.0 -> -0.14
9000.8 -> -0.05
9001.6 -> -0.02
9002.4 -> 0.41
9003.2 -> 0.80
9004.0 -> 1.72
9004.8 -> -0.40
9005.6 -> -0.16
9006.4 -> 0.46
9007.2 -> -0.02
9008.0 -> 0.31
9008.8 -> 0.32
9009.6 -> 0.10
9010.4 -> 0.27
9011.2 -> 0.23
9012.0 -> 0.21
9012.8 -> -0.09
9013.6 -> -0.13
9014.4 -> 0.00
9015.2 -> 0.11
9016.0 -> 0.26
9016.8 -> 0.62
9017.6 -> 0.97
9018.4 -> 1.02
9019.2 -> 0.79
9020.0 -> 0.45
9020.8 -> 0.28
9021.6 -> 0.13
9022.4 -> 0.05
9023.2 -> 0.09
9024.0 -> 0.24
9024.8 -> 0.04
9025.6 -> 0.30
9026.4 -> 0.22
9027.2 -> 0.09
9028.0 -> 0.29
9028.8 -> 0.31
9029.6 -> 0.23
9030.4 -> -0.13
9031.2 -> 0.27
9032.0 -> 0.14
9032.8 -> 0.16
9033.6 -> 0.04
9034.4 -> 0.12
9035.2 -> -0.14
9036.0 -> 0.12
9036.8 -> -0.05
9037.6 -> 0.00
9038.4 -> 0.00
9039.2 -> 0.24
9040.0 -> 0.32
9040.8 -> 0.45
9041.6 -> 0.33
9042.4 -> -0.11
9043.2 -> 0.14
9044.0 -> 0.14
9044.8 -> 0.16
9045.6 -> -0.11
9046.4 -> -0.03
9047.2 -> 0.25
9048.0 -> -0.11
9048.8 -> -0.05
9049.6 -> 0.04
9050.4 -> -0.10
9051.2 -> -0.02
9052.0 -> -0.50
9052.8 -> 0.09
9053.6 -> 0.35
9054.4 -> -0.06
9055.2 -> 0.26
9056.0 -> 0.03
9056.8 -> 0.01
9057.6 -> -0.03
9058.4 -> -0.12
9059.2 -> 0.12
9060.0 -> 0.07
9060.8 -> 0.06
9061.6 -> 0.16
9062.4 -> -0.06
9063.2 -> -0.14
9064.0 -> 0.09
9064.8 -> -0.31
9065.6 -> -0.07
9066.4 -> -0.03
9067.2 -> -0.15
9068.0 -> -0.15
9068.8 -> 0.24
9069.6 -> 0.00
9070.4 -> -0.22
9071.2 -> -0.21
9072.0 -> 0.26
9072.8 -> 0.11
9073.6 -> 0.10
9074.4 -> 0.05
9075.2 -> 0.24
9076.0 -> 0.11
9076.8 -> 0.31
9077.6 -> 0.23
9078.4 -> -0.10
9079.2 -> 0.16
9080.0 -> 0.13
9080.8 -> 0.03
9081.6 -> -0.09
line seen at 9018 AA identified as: H-beta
